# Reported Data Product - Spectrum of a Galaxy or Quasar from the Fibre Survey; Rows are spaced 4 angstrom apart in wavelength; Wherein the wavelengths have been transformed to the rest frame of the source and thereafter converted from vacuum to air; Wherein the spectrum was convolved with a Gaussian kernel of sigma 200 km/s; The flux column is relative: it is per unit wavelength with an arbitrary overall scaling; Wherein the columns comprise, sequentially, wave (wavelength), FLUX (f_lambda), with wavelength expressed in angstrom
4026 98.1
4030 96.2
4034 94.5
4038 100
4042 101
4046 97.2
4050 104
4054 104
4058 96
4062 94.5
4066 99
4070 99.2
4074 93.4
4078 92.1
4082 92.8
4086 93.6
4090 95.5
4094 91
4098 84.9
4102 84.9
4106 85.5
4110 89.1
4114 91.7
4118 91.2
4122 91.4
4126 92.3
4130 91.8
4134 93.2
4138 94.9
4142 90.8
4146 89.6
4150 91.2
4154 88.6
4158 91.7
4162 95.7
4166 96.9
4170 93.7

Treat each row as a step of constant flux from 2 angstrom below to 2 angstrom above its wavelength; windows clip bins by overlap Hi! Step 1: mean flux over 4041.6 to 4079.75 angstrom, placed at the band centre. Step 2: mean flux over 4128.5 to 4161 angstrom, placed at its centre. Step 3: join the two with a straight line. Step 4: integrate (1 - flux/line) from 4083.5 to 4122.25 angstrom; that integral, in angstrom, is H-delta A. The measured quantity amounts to 2.0 angstrom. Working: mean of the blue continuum 98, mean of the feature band 89.8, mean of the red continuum 91.6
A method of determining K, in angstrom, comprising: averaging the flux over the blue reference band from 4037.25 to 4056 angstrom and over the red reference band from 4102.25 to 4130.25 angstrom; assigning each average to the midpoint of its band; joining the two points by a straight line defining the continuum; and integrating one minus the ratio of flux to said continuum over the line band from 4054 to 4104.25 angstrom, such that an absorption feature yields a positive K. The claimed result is 1.37 angstrom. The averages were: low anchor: 101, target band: 93.5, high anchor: 90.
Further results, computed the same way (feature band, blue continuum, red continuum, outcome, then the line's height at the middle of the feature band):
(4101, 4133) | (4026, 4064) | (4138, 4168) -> 1.5 angstrom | 94.4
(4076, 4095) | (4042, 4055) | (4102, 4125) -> 0.3 angstrom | 94.6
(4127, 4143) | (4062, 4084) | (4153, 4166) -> 0.1 angstrom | 93.6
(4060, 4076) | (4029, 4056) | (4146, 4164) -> 0.2 angstrom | 97.8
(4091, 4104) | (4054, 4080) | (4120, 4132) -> 0.9 angstrom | 94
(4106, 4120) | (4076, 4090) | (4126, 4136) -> 0.4 angstrom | 92.7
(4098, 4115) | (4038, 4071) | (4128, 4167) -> 1.5 angstrom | 95.4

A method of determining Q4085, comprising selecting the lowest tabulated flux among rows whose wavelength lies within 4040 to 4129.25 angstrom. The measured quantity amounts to 84.9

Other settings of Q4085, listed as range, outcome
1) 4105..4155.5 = 85.5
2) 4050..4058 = 96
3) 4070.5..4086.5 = 92.1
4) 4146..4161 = 88.6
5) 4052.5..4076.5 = 93.4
